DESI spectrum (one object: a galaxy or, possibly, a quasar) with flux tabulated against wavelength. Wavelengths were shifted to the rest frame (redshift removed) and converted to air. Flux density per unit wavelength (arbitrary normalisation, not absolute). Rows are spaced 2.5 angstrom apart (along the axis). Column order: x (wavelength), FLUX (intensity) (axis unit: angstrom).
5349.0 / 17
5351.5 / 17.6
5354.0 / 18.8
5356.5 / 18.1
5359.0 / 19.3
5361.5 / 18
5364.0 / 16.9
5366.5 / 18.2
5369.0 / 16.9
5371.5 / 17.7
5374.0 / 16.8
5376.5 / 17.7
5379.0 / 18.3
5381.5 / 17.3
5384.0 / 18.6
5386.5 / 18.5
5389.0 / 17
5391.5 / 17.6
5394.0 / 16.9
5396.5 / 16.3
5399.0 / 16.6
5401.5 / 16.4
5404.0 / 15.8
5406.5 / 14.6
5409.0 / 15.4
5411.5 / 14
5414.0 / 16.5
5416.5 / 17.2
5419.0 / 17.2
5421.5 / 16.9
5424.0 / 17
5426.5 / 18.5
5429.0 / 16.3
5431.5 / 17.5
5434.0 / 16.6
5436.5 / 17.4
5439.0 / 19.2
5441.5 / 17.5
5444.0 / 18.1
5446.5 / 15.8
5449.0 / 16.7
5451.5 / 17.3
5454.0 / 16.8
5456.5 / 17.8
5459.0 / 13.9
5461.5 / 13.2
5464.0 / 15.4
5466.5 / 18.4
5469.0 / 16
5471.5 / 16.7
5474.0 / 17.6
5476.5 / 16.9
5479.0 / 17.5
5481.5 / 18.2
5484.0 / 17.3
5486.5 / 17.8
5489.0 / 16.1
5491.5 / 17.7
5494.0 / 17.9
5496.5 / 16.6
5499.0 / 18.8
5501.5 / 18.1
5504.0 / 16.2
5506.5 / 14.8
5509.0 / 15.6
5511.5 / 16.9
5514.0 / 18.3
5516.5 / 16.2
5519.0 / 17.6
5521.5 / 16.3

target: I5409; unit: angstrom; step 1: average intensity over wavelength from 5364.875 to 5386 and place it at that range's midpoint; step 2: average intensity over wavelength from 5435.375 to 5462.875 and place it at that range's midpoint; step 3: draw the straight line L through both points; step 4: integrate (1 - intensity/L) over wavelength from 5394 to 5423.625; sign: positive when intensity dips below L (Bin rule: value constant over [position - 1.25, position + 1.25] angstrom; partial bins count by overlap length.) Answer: 1.9 angstrom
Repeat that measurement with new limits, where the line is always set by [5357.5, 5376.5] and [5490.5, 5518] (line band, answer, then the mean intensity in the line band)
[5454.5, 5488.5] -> 1.01 angstrom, 16.7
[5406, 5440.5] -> 1.23 angstrom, 16.8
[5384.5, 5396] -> 0.05 angstrom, 17.5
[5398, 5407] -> 0.81 angstrom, 15.9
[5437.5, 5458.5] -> 0.02 angstrom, 17.3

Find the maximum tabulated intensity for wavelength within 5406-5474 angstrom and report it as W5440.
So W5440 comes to 19.2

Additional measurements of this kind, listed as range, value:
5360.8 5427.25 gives 18.6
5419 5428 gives 18.5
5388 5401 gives 17.6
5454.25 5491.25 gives 18.4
